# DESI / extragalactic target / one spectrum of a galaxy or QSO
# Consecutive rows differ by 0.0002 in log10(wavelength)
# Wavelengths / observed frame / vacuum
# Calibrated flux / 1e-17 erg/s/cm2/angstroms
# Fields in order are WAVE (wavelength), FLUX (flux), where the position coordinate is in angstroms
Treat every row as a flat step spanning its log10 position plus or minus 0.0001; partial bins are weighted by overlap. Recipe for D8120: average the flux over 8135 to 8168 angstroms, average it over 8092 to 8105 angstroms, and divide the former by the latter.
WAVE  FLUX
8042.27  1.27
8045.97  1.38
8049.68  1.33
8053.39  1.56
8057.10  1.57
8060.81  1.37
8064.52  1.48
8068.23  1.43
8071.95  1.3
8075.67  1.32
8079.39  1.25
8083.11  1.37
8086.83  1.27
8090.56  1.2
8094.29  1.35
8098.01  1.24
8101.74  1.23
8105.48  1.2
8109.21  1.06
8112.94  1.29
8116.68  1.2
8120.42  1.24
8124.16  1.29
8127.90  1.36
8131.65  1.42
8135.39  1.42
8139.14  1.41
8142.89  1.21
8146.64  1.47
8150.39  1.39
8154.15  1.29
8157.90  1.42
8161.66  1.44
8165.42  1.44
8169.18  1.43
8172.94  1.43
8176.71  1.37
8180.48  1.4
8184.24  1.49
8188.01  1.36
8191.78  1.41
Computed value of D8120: 1.1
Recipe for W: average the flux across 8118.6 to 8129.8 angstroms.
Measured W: 1.3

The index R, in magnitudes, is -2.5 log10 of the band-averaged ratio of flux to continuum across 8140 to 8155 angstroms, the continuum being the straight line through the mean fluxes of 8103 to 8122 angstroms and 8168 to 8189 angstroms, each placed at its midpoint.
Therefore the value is -0.03 mag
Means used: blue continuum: 1.2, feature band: 1.35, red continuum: 1.42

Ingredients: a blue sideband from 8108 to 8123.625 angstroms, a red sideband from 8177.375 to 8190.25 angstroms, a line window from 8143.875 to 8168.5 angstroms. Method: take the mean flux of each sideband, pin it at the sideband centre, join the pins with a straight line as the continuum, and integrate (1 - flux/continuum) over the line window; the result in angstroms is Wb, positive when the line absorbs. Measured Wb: -1.3 angstroms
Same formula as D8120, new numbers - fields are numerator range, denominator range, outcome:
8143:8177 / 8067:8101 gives 1.08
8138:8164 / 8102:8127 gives 1.13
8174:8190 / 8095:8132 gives 1.13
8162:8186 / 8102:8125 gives 1.18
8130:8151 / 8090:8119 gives 1.13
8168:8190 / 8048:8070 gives 0.97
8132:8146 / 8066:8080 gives 1.02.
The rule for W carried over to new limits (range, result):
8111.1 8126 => 1.25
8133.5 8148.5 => 1.38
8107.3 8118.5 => 1.18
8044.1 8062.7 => 1.44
